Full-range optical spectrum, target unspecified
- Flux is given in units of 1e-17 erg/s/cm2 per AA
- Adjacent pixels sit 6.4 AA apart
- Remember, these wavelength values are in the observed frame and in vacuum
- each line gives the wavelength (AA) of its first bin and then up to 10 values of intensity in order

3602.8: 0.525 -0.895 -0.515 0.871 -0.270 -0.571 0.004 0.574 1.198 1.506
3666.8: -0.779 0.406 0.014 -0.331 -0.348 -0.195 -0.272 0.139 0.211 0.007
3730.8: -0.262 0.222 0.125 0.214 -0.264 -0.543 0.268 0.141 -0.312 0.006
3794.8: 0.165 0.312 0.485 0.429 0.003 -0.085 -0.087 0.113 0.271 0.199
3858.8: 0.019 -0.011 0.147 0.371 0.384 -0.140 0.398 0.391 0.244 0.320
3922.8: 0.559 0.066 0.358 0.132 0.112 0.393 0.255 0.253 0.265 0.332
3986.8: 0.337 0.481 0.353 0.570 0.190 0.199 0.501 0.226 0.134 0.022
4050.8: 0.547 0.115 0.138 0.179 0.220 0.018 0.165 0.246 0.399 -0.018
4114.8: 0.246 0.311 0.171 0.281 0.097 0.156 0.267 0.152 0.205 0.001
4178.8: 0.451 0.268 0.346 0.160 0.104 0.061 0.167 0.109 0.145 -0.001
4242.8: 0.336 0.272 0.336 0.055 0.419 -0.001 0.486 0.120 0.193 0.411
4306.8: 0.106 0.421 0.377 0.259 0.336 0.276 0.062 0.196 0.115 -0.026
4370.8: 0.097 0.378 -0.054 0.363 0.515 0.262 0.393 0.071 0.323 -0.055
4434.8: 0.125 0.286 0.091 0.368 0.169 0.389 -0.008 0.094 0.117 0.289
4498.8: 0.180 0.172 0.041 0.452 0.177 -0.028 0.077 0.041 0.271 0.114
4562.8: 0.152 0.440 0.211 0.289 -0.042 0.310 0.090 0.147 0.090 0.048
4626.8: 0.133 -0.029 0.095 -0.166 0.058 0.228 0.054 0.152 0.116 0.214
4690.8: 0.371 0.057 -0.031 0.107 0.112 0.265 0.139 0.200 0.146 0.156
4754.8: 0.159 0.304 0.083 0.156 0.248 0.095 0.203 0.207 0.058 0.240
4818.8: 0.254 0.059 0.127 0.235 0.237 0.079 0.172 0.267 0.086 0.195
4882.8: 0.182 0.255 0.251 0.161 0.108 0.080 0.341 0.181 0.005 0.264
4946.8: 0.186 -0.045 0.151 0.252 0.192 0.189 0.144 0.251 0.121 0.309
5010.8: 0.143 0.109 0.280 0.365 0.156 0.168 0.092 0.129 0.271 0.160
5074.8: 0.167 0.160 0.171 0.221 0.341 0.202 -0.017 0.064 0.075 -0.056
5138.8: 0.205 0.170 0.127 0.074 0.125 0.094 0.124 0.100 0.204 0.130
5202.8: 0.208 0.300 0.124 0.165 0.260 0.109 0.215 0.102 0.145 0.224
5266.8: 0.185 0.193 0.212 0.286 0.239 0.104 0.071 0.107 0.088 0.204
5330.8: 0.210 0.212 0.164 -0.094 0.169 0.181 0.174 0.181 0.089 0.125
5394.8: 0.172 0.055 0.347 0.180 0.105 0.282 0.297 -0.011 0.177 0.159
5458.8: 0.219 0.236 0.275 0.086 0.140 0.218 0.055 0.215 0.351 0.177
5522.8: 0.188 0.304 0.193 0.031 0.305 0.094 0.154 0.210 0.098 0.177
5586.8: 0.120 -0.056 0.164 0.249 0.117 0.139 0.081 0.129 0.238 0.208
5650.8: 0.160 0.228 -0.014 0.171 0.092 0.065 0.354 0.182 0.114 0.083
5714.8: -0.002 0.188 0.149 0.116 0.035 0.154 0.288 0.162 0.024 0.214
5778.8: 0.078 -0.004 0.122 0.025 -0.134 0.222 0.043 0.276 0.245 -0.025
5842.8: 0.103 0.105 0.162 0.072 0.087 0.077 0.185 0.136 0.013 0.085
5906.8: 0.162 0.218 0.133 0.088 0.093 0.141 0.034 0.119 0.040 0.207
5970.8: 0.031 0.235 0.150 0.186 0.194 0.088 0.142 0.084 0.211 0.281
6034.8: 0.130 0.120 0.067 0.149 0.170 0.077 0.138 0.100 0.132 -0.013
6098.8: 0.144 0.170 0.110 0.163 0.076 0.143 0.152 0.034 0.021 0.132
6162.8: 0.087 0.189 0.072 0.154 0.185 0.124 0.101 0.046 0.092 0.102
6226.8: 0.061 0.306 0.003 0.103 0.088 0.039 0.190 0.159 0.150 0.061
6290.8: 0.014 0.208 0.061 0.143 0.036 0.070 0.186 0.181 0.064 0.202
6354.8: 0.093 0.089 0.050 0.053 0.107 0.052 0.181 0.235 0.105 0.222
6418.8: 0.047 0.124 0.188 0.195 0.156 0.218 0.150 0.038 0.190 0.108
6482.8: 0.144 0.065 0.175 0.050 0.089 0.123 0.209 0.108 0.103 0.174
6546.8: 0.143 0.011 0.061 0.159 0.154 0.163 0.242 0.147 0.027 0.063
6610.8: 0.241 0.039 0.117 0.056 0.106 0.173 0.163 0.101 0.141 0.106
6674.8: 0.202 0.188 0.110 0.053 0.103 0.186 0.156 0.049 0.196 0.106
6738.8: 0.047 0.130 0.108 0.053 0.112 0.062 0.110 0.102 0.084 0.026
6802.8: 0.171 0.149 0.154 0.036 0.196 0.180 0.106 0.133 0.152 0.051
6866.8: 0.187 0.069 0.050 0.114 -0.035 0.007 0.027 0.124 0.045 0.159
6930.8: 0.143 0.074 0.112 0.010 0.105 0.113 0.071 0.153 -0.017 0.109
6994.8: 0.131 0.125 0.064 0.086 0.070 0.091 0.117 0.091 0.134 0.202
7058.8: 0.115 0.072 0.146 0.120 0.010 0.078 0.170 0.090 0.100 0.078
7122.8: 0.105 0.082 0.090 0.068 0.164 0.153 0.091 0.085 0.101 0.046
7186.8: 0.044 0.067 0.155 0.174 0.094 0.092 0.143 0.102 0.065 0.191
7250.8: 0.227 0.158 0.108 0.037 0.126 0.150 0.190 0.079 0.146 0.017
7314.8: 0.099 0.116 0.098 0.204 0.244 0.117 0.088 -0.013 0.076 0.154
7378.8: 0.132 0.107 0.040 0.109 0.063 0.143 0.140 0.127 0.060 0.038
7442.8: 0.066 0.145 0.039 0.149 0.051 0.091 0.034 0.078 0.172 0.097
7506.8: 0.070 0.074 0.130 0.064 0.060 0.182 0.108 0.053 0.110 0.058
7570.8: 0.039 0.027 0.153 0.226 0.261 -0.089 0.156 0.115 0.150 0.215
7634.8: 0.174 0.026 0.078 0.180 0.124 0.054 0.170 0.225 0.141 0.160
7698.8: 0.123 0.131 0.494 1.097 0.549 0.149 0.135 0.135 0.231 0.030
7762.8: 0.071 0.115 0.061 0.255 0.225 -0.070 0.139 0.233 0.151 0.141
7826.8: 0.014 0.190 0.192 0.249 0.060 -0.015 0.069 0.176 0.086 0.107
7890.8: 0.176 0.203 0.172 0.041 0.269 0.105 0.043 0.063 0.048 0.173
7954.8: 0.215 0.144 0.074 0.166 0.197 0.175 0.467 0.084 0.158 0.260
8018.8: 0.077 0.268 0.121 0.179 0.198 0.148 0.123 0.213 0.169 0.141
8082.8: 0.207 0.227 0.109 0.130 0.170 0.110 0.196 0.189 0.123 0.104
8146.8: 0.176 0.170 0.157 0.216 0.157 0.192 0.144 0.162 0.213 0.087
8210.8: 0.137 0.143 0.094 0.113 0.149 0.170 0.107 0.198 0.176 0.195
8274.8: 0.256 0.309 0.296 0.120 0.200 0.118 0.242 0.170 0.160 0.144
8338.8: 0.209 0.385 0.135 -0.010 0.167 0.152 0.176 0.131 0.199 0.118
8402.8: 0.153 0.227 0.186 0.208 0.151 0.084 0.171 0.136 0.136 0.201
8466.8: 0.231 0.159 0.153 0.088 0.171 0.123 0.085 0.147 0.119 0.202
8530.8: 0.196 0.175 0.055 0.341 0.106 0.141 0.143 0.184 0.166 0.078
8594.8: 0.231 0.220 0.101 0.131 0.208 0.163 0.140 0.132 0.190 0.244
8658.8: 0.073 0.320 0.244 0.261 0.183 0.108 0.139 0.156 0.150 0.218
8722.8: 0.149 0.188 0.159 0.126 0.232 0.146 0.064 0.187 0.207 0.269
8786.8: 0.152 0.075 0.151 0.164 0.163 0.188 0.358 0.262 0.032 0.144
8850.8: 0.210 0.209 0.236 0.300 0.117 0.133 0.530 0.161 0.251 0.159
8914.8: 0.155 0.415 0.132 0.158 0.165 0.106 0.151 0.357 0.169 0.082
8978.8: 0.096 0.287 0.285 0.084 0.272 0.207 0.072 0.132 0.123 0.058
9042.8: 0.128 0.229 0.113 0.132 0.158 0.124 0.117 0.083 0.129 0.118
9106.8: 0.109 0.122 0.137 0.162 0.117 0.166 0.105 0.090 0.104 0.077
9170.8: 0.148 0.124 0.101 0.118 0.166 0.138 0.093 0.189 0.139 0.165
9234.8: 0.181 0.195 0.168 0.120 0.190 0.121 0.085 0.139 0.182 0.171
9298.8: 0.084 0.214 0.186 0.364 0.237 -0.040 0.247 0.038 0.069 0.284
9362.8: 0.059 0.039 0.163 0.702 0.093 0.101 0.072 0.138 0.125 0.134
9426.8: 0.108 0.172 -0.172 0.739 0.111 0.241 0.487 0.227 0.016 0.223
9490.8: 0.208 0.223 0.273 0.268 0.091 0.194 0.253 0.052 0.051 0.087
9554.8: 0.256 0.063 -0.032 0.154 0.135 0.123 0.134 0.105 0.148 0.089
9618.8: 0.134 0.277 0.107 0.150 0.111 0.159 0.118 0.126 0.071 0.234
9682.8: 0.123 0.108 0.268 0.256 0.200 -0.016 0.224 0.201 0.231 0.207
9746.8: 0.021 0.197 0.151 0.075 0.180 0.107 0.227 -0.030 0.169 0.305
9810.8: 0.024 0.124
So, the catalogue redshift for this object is 1.070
